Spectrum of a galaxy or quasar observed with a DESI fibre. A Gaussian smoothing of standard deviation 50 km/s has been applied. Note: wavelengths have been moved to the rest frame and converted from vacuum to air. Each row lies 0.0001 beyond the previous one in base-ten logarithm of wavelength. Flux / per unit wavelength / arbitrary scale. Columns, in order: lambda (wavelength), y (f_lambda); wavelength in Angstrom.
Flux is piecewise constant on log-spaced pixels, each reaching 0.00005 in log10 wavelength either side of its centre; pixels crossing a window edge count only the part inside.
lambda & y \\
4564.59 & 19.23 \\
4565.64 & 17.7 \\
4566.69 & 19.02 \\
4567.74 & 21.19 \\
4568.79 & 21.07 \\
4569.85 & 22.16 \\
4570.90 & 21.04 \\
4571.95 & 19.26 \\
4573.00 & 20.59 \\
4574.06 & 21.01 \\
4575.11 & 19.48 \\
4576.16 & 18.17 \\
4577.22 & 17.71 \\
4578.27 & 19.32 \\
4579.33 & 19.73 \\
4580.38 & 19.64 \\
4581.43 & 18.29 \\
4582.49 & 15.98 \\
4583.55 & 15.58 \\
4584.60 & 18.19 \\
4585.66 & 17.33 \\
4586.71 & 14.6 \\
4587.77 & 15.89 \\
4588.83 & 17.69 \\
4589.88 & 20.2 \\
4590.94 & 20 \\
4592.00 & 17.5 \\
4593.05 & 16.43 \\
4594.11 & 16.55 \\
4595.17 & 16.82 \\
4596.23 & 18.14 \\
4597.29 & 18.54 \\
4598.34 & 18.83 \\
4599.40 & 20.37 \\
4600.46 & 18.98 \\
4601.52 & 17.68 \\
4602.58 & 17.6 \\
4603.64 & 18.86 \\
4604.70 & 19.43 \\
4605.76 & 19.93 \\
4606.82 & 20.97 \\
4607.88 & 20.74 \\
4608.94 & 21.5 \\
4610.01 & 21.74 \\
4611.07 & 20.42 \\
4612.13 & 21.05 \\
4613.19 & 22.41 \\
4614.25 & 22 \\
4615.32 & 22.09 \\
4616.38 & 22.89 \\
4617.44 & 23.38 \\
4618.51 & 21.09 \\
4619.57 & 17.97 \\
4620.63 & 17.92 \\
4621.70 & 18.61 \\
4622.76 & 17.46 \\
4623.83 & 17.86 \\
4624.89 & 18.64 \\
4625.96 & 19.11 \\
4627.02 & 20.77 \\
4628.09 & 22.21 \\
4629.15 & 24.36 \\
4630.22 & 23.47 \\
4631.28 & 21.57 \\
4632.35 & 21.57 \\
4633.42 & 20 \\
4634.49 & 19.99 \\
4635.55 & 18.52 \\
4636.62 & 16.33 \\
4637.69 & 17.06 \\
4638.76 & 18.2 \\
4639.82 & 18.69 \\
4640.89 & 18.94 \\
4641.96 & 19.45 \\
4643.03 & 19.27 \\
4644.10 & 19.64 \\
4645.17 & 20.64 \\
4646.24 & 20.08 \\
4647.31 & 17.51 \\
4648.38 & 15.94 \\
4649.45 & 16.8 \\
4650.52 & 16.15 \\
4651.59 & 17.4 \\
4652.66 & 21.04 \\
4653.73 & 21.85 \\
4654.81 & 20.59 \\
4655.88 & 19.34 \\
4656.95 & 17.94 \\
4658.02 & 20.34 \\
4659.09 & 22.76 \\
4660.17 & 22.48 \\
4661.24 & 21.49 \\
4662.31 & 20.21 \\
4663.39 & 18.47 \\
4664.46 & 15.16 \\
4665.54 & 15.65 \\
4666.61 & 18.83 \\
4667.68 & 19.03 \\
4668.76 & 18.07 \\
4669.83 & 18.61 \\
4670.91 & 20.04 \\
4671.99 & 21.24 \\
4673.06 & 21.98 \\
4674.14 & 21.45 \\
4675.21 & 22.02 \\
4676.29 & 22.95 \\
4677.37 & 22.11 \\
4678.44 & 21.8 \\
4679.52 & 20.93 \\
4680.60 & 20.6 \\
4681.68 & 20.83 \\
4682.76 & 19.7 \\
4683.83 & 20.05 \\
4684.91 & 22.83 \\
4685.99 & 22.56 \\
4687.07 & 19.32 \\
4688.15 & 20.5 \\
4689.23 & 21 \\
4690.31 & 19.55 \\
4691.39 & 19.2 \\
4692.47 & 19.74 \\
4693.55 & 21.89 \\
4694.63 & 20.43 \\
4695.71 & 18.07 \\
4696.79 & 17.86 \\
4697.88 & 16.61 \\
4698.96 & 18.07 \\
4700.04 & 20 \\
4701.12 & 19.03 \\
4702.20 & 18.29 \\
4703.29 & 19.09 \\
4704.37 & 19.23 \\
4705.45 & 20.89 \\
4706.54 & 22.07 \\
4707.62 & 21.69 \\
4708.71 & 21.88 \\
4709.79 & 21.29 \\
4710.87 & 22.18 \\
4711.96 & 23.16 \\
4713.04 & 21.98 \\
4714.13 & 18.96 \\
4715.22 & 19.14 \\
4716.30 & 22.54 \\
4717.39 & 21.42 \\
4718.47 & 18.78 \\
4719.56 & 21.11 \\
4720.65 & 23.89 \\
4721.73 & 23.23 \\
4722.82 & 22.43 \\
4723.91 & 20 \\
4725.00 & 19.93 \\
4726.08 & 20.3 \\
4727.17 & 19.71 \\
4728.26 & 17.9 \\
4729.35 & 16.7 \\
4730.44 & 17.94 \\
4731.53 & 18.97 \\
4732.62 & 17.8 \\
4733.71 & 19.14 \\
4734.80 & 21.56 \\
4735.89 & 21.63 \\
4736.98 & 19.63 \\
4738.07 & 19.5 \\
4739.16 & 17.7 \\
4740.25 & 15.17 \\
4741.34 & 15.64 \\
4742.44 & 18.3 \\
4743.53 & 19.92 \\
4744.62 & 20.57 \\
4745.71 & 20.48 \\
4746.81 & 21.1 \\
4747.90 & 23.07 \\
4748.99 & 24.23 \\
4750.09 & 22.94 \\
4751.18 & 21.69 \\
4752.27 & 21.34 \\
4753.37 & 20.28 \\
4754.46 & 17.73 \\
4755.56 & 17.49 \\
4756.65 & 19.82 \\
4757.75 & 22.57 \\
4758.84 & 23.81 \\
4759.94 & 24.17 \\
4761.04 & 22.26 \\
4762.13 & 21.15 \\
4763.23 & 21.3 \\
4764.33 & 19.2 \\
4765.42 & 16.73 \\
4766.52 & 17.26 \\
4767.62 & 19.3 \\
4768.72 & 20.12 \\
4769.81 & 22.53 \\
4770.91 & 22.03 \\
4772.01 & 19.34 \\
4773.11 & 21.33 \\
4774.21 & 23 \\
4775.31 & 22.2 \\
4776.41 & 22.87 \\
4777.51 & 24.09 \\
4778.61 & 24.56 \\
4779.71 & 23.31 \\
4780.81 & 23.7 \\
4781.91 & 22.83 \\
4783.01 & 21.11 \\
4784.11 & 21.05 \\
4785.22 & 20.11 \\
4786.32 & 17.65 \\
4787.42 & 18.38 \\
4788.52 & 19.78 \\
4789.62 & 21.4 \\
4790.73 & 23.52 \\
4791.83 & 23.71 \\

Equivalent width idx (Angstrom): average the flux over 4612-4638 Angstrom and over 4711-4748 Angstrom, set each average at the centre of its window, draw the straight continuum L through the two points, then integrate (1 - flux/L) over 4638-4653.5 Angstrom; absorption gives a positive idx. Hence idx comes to 1.3 Angstrom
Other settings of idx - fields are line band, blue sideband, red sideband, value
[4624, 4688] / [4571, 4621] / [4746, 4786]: 0.2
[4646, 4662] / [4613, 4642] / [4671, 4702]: 0.6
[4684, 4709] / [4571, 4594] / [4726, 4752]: -0.9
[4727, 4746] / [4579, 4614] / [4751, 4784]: 1.9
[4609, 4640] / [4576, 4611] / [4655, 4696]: -1.9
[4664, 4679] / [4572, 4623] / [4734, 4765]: -0.1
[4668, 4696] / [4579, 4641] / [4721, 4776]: -1.2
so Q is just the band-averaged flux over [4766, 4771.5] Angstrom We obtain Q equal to 20.3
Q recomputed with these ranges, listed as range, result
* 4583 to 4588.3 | 16.3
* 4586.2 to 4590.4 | 17.1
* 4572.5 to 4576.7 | 19.8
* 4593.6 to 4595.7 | 16.7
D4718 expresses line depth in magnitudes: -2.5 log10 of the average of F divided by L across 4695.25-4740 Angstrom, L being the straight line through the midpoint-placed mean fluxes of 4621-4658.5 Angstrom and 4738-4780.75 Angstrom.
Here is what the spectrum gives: 0.02 mag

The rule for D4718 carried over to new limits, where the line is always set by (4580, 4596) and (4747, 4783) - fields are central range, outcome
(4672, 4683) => -0.11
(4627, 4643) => -0.09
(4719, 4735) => 0.03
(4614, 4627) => -0.10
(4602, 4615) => -0.15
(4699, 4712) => -0.02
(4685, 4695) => -0.04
